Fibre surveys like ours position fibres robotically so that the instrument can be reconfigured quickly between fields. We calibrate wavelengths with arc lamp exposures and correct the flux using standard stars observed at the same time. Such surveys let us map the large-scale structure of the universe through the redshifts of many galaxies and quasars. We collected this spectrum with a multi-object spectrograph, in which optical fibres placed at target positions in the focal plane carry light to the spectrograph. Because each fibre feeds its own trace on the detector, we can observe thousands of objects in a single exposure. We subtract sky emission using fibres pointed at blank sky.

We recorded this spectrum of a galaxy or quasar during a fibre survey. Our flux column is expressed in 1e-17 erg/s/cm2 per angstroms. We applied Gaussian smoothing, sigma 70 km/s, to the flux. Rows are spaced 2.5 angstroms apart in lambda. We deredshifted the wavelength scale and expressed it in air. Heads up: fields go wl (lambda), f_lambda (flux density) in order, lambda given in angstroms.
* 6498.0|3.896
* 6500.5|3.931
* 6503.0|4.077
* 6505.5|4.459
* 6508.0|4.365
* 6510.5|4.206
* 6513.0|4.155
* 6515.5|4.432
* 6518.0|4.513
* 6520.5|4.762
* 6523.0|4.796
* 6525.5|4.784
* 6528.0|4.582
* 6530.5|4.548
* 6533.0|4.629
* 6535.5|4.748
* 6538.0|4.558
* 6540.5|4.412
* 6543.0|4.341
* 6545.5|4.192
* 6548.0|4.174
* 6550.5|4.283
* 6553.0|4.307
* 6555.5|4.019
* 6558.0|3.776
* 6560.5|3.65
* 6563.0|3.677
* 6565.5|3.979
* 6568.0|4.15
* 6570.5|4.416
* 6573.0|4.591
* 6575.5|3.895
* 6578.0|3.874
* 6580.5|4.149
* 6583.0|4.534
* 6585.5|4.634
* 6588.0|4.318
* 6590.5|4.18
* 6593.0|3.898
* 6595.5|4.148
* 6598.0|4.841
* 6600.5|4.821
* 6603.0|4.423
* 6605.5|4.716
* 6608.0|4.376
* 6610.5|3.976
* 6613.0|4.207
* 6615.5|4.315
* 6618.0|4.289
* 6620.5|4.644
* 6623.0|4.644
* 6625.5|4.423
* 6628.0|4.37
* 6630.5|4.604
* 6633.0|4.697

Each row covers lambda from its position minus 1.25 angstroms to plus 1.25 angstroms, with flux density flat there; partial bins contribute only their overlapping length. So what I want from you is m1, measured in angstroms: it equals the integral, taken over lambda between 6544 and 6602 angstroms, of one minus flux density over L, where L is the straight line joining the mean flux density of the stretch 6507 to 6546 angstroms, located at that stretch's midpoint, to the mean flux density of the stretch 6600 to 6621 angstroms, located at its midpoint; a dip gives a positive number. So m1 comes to 3.2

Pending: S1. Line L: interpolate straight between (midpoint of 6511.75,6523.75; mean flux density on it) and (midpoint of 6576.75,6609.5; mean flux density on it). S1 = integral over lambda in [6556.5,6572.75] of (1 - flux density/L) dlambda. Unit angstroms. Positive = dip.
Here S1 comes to 1.6 angstroms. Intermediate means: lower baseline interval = 4.52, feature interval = 3.98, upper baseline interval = 4.37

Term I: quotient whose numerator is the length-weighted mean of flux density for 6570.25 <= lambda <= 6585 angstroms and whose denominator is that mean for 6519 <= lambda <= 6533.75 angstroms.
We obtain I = 0.9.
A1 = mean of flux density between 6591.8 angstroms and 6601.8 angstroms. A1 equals 4.43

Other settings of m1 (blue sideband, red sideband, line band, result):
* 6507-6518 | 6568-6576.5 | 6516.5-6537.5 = -1.7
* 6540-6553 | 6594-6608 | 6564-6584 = 1.0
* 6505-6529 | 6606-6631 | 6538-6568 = 2.5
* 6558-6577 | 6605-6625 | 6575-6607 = -1.1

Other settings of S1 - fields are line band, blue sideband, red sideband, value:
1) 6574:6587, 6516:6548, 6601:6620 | 0.6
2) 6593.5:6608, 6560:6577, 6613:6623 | -0.8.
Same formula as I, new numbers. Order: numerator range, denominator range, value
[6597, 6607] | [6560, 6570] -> 1.20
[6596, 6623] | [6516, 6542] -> 0.96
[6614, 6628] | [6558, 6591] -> 1.07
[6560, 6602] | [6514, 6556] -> 0.94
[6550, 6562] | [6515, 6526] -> 0.85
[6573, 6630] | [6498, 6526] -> 1.00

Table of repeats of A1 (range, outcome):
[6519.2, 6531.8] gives 4.69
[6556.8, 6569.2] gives 3.85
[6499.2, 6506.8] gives 4.16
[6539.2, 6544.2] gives 4.38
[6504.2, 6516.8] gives 4.32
